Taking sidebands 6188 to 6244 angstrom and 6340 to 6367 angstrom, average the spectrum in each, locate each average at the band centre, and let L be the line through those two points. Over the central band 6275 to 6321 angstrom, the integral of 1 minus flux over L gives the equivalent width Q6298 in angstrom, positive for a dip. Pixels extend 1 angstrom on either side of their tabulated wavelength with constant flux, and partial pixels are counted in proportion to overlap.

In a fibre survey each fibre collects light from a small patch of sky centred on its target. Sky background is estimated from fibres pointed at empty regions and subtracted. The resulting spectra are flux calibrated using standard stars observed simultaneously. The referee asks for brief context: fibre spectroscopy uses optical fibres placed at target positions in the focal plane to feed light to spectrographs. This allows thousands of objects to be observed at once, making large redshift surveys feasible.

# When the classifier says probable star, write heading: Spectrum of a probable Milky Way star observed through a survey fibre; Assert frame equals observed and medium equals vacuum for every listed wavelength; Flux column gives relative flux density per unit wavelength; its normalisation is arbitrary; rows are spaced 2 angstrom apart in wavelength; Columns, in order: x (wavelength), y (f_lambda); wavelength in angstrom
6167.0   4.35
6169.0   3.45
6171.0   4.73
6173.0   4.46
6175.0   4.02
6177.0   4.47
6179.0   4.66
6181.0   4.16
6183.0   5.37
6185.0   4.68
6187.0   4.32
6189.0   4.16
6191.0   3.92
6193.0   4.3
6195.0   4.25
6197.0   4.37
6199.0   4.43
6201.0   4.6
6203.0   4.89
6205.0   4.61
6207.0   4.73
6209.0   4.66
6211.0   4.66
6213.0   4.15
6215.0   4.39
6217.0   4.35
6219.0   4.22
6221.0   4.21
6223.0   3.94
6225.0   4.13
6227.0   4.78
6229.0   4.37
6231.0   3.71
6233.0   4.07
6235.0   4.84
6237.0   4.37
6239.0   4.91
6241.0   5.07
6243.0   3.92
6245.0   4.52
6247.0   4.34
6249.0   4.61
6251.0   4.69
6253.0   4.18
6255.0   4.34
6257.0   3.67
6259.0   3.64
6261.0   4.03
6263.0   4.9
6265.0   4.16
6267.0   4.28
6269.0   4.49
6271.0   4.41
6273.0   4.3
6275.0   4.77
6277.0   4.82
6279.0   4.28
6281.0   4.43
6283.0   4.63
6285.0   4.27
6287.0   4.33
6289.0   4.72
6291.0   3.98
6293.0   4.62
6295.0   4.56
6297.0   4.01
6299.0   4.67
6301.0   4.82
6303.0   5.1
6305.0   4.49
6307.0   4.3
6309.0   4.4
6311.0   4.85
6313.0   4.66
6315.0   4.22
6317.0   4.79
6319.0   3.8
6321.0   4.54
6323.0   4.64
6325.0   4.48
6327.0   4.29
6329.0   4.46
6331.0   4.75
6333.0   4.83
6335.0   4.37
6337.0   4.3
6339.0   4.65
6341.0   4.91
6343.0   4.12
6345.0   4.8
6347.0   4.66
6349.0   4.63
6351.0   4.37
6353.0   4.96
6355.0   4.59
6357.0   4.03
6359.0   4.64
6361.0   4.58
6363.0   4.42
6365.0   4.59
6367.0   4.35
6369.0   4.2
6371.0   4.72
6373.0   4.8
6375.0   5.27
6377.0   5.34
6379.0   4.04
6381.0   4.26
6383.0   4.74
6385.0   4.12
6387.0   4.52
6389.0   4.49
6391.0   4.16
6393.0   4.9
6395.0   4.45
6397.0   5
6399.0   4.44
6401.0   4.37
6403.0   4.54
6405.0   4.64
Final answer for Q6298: -0.07 angstrom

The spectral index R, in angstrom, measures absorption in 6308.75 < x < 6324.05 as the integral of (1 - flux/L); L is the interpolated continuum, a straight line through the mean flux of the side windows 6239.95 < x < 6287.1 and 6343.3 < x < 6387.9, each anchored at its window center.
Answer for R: -0.1 angstrom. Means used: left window 4.38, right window 4.57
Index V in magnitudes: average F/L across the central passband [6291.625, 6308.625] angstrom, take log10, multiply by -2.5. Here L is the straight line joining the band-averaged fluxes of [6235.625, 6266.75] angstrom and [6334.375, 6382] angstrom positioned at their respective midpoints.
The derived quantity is -0.023 mag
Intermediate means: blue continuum 4.36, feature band 4.55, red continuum 4.57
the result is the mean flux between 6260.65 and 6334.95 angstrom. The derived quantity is 4.49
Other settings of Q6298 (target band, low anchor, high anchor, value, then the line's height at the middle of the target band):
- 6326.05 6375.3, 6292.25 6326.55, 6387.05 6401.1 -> -0.3 angstrom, 4.54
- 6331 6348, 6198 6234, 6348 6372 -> -0.4 angstrom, 4.49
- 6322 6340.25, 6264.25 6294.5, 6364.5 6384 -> 0.0 angstrom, 4.54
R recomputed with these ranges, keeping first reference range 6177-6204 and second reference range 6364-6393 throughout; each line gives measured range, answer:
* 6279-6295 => 0.3 angstrom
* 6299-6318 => -0.4 angstrom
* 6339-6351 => -0.2 angstrom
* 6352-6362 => 0.0 angstrom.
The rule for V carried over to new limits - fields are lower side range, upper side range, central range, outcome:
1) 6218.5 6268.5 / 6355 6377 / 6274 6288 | -0.02 mag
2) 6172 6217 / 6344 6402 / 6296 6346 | 0.00 mag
